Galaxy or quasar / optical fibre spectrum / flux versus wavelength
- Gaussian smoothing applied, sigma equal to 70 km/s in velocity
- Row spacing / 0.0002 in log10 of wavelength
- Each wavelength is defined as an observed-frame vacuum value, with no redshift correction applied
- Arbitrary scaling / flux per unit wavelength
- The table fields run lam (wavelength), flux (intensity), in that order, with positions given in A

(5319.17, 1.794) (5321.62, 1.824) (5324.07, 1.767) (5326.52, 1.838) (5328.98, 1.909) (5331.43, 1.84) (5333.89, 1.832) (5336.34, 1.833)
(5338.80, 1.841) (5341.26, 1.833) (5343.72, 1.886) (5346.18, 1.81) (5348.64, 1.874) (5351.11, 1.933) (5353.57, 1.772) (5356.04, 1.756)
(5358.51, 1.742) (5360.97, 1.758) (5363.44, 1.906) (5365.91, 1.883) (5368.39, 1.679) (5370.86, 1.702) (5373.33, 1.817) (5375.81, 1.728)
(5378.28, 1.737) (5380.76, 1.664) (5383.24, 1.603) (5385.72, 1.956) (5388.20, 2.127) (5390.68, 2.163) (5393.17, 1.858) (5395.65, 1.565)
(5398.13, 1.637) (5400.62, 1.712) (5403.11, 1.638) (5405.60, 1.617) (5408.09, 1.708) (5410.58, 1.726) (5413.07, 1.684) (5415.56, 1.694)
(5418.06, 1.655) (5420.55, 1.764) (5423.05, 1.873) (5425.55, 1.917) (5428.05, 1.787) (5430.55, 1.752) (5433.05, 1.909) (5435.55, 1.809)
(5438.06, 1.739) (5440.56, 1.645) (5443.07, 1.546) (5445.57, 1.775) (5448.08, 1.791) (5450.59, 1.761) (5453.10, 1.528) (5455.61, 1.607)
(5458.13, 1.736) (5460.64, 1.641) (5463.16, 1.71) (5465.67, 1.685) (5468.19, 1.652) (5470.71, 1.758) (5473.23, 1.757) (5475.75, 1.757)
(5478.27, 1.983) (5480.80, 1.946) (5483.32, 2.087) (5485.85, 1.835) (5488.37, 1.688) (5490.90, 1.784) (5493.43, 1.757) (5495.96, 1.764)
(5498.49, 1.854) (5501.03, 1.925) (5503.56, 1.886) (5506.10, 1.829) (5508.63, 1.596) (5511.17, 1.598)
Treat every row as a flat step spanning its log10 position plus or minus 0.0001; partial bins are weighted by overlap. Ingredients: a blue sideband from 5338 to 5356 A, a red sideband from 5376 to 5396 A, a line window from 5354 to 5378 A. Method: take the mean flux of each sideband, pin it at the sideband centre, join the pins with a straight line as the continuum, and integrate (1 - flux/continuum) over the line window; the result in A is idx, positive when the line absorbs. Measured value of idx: 0.9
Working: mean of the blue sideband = 1.84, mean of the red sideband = 1.84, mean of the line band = 1.77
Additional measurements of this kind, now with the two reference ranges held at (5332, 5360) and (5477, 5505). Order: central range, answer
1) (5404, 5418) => 1.2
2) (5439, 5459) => 1.9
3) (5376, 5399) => 0.3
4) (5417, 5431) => 0.4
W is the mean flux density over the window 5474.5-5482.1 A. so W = 1.9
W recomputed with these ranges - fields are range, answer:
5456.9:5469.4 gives 1.69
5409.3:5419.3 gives 1.69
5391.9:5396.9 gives 1.71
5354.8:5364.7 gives 1.79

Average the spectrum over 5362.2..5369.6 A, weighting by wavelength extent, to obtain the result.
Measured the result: 1.82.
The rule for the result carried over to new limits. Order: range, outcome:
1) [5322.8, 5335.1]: 1.84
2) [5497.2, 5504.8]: 1.89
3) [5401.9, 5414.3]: 1.67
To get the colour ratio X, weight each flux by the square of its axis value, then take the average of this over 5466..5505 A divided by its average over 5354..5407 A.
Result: 1.1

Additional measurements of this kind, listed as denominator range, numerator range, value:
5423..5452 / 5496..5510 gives 1.05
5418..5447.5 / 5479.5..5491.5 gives 1.08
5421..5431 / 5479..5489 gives 1.06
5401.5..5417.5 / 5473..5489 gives 1.15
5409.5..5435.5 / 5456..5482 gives 1.00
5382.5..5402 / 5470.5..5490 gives 1.05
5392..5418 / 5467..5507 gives 1.12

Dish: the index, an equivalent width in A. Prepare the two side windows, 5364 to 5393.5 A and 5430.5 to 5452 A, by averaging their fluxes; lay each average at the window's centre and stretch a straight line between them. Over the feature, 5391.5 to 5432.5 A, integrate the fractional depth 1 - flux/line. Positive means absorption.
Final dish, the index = 1.2 A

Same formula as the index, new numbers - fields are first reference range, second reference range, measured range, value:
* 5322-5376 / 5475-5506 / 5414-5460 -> 2.6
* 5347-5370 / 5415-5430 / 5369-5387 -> 0.6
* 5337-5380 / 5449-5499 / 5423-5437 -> -0.5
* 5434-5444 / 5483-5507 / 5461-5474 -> 0.4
